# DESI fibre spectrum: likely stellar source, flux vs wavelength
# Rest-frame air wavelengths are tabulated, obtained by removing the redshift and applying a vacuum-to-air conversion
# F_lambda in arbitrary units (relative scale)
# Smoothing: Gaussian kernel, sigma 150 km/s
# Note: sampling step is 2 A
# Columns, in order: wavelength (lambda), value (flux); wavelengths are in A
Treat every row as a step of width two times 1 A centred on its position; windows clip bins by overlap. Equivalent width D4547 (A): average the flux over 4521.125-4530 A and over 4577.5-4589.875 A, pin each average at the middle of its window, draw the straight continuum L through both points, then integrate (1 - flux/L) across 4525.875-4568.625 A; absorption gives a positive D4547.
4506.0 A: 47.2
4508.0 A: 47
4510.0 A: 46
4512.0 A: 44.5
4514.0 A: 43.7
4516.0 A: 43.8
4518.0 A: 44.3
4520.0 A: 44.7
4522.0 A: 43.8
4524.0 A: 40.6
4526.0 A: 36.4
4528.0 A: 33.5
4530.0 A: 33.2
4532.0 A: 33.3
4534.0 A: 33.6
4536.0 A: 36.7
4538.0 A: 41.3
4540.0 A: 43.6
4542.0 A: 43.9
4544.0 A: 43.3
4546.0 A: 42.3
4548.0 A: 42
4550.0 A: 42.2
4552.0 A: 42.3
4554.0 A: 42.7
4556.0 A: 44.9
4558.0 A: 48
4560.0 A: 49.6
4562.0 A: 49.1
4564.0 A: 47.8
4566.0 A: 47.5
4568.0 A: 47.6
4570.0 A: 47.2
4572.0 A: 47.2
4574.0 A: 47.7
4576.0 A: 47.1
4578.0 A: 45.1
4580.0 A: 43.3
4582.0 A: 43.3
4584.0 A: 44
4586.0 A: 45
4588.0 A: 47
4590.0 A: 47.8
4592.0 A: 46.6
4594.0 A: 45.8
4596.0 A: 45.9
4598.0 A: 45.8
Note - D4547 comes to -1.59 A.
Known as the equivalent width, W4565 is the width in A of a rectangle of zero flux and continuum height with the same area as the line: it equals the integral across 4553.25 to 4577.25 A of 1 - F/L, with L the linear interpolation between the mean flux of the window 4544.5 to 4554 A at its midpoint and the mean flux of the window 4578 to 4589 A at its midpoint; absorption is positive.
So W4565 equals -2.13 A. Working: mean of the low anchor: 42.3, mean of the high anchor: 44.6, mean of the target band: 47.2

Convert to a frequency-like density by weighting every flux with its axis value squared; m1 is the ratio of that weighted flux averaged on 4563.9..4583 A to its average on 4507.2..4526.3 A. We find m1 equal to 1.1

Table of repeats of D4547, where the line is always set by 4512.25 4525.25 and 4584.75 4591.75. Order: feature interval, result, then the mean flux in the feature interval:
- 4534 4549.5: 1.1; 41.3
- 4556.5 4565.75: -0.6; 48.3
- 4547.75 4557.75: 0.4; 43.3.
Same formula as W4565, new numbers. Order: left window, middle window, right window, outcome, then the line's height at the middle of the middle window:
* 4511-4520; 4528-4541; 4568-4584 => 2.33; 44.7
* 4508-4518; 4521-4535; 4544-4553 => 2.37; 43.7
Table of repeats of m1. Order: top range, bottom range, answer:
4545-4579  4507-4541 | 1.15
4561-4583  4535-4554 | 1.12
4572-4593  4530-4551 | 1.17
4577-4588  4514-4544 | 1.14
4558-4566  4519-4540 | 1.30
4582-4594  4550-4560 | 1.04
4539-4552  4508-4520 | 0.97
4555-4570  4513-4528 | 1.16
